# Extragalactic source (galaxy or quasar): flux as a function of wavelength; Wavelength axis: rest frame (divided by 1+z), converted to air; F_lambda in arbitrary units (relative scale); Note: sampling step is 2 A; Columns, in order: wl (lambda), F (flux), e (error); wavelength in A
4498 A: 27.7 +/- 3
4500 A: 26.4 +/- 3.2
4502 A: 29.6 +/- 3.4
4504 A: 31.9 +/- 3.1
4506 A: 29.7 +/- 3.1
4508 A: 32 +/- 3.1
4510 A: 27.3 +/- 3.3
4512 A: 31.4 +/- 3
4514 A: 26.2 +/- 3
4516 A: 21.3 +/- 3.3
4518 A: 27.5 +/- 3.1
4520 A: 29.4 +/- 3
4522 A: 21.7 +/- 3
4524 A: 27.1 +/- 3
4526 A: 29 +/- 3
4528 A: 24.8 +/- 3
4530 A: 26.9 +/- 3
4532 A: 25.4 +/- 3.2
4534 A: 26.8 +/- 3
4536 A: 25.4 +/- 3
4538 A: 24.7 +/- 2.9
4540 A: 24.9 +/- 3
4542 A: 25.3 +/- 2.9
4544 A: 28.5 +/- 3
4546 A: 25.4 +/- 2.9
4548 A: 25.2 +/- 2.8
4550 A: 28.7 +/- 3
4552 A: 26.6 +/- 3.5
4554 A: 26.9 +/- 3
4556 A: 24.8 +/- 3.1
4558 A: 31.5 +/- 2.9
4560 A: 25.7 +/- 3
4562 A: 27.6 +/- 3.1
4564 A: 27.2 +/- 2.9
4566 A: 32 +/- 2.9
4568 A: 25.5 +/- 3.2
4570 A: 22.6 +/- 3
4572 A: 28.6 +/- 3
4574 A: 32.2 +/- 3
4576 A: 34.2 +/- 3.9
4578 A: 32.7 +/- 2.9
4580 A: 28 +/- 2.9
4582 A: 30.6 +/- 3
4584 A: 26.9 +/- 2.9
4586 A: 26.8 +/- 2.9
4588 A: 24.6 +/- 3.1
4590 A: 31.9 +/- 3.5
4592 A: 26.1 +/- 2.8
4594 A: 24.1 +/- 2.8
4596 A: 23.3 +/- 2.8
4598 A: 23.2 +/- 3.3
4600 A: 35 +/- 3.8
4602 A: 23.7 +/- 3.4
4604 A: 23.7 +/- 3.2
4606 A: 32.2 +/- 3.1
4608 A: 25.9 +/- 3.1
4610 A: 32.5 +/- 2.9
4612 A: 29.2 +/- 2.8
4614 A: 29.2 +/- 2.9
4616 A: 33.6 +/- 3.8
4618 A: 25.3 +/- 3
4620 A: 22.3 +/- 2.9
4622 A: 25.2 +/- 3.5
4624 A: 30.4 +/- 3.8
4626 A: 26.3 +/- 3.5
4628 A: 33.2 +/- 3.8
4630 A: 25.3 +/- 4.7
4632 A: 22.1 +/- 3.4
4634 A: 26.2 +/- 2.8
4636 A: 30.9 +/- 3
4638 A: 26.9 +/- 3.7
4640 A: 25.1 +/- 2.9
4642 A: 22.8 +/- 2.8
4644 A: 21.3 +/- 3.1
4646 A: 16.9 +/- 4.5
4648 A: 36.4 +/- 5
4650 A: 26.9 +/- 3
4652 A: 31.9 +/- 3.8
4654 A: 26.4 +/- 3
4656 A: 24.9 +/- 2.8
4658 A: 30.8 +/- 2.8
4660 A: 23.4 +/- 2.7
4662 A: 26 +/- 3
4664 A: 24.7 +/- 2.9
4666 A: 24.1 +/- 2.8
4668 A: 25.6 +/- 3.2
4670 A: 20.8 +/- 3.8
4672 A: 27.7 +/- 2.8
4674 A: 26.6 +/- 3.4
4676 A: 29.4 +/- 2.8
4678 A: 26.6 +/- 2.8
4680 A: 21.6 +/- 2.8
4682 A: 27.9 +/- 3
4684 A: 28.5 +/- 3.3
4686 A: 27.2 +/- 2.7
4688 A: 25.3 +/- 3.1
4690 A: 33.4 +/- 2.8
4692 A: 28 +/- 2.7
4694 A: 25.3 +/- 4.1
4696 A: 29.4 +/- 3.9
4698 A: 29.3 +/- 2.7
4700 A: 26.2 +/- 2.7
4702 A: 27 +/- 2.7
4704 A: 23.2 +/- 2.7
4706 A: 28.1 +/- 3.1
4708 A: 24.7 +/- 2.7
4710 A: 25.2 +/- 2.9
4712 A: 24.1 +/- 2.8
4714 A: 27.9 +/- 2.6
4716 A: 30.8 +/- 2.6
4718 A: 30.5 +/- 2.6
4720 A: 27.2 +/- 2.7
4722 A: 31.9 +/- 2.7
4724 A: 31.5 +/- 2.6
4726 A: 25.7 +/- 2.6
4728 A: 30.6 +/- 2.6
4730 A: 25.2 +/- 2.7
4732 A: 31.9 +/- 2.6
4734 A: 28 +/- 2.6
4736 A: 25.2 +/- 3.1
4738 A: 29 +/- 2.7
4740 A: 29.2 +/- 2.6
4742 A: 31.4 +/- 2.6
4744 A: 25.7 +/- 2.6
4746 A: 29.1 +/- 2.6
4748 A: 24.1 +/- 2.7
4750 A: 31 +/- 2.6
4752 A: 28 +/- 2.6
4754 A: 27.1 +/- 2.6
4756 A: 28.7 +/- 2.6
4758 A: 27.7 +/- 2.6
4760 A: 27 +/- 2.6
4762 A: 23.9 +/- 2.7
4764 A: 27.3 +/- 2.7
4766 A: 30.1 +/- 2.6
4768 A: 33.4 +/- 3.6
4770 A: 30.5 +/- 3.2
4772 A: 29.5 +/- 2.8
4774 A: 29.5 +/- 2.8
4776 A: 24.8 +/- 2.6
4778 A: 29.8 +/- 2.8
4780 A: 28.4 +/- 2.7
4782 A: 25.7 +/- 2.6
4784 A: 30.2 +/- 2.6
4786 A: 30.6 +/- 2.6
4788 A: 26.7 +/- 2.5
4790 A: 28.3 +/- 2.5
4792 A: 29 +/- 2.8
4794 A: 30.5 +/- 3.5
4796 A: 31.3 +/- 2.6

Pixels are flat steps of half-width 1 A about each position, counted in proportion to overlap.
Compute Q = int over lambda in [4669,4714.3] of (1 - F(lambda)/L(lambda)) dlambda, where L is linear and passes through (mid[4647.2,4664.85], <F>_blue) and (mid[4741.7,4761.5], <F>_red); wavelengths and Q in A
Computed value 1.9 A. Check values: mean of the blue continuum 27.9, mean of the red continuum 27.8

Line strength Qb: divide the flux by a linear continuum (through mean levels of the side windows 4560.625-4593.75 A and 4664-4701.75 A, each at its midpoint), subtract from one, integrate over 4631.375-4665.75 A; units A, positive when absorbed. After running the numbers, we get 1.5 A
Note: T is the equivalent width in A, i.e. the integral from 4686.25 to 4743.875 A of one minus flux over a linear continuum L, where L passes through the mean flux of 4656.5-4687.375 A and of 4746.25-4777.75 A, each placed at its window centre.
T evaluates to -1.9 A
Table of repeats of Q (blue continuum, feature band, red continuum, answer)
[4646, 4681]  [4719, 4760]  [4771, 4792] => -1.04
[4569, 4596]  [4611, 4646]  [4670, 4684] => 1.05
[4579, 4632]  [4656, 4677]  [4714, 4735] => 1.89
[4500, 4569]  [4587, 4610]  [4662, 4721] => 0.04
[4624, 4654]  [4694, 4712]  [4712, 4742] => 1.16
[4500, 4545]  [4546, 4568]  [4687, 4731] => -0.16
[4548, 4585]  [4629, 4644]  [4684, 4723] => 1.43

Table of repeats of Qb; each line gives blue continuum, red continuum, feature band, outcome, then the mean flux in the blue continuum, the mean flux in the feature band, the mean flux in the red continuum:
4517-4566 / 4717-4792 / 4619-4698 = 3.2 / 26.7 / 26.5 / 28.5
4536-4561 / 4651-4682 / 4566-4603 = -2.2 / 26.5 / 27.9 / 26.1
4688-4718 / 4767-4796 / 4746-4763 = 0.7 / 27.4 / 27.3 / 29.1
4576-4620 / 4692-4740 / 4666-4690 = 1.3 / 28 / 26.3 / 27.8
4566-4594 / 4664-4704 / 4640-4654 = 0.7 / 28.5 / 26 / 26.7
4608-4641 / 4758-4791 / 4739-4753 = 0.0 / 27.7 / 28.4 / 28.5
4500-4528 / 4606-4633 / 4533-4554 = 1.3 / 27.8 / 26.2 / 27.9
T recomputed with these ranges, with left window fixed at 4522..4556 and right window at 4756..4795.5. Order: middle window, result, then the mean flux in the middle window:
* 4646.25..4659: -0.7 A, 28.8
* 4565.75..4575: -0.5 A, 27.9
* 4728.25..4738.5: 0.1 A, 28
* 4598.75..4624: -1.2 A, 28.2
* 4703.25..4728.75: 0.2 A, 27.8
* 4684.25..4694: -0.2 A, 28.2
